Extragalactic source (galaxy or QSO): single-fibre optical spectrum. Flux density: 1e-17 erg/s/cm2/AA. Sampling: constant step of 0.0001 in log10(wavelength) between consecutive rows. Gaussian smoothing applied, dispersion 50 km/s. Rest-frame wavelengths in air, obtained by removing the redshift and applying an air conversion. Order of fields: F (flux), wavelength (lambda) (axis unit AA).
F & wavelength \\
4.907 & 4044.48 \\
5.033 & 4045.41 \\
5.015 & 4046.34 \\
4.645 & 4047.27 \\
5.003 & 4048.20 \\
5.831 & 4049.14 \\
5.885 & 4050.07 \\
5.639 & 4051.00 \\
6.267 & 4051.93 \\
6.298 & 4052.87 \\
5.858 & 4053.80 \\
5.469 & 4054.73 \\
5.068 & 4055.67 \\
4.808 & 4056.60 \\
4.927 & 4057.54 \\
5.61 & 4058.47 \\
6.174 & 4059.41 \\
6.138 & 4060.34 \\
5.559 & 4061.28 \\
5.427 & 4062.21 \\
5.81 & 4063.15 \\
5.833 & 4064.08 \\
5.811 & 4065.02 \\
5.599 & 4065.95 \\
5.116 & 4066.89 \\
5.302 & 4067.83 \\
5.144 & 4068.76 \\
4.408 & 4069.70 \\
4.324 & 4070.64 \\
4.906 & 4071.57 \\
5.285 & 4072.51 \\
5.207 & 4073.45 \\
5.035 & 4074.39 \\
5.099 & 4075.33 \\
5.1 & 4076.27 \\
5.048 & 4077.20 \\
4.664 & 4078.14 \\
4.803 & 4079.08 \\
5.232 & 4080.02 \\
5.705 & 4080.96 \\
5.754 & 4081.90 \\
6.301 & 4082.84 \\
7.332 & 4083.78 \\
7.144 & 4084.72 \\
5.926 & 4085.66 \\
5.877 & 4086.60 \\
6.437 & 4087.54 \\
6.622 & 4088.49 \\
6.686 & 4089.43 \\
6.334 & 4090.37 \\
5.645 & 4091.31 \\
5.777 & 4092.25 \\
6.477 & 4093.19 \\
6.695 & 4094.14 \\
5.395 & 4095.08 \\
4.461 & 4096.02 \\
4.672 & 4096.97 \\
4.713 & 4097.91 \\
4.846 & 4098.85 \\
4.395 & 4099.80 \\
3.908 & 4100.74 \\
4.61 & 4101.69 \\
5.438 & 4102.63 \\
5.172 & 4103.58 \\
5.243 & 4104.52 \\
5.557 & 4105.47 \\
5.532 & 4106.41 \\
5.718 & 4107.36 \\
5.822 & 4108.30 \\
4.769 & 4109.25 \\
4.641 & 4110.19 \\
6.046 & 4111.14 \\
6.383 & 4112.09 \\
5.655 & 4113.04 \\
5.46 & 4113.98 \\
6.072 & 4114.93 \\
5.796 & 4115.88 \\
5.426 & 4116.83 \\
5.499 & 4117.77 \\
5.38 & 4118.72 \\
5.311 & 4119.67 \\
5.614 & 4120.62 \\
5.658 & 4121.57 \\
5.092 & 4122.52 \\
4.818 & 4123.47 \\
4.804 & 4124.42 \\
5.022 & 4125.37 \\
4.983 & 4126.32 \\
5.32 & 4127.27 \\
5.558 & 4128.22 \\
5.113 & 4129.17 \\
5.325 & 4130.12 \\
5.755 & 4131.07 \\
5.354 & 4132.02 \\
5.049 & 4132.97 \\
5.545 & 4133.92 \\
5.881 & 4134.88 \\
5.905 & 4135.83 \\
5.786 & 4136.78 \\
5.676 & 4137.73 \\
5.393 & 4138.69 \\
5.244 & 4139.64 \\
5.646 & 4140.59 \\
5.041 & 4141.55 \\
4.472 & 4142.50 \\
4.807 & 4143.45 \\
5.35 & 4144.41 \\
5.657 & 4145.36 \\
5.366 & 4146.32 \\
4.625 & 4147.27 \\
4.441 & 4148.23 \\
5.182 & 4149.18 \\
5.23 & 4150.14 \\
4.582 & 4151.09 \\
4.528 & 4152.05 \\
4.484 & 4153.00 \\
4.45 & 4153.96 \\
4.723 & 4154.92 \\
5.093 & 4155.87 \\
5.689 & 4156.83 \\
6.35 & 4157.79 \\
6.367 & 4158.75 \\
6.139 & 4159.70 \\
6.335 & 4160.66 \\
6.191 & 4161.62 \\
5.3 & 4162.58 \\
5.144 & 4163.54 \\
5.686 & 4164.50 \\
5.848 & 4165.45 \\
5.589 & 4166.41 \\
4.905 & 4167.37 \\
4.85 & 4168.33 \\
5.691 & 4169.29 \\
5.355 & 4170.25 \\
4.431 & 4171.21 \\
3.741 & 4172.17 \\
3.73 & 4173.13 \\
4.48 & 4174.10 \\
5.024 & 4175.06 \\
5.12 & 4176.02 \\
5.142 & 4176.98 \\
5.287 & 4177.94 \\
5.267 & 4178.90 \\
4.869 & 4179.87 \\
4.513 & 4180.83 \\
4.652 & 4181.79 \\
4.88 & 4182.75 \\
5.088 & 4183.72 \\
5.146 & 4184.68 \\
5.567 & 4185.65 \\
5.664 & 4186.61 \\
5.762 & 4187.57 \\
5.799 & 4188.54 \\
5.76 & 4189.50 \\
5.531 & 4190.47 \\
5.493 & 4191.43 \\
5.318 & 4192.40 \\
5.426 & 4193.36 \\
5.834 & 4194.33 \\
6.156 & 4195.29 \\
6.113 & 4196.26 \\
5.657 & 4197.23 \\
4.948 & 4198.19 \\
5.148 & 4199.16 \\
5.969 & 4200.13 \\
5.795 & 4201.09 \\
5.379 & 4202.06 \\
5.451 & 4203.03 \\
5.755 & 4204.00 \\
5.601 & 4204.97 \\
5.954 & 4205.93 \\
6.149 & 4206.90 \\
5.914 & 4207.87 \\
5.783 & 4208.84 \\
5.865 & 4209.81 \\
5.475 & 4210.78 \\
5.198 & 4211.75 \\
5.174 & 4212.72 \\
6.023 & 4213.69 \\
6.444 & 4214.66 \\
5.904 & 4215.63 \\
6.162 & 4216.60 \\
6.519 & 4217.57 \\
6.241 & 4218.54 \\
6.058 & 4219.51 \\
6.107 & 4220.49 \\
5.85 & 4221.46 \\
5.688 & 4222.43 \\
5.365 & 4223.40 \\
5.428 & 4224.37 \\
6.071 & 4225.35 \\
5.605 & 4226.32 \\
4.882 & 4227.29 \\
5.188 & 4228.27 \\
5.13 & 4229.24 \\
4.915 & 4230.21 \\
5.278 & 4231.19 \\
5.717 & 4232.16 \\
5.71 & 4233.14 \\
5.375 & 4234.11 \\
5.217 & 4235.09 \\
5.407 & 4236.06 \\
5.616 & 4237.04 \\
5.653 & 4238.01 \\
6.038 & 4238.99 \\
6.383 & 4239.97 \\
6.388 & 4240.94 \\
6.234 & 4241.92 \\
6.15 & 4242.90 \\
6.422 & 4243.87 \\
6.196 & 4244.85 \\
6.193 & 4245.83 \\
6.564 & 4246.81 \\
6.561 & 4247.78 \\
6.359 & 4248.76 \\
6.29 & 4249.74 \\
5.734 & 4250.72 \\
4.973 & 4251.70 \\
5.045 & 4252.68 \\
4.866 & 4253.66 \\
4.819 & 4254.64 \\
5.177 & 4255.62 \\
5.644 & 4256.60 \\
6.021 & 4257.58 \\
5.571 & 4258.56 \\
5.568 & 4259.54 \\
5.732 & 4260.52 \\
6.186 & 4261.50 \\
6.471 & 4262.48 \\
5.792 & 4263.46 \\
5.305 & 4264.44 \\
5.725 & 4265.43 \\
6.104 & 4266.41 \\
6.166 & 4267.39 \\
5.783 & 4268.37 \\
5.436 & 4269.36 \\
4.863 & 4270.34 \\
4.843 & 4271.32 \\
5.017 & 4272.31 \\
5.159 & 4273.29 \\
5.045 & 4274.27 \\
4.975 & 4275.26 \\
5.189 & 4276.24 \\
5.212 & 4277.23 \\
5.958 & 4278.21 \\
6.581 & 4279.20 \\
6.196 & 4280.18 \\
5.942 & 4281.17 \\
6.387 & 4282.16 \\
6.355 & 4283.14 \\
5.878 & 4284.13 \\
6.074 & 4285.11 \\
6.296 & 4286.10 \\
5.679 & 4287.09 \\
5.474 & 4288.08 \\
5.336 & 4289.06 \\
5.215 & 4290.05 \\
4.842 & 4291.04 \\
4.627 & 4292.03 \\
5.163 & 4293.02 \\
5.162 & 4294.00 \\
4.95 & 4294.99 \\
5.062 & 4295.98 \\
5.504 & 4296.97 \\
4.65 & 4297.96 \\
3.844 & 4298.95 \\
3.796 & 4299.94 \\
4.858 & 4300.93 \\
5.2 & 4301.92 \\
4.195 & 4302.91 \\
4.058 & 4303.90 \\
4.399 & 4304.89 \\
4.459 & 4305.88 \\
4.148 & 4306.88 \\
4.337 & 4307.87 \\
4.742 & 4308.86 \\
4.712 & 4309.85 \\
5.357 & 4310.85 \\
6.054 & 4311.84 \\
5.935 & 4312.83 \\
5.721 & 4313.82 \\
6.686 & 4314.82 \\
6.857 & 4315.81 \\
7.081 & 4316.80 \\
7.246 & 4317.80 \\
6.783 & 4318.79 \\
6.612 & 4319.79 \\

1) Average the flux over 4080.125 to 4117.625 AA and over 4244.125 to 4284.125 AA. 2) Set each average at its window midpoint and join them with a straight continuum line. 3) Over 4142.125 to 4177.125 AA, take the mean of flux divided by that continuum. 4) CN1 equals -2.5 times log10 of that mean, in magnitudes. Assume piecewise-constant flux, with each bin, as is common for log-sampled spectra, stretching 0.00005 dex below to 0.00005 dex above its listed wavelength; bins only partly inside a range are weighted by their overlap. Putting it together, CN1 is 0.106 mag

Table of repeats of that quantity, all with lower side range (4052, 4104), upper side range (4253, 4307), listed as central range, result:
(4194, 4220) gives -0.081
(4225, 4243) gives -0.049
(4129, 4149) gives 0.026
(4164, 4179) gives 0.085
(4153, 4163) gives -0.036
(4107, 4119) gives -0.027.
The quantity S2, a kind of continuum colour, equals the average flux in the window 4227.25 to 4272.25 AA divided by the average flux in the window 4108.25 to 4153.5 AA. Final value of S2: 1.1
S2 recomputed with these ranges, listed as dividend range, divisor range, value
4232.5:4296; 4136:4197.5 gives 1.08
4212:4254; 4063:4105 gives 1.06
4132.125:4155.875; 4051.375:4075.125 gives 0.95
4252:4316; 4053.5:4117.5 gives 0.98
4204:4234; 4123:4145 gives 1.08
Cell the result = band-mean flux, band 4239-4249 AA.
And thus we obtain 6.33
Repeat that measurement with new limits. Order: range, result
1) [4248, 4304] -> 5.42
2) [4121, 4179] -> 5.22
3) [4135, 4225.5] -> 5.43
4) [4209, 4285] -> 5.73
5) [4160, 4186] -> 5.11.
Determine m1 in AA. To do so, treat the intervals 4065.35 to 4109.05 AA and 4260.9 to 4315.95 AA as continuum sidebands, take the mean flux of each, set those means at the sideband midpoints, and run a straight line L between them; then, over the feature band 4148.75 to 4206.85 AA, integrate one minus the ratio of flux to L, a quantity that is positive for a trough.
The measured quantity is 0.8 AA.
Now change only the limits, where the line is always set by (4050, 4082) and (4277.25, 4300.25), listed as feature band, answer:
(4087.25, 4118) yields -0.7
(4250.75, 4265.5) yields -0.3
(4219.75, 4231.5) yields -0.1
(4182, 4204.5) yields -0.5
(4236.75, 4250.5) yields -2.0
